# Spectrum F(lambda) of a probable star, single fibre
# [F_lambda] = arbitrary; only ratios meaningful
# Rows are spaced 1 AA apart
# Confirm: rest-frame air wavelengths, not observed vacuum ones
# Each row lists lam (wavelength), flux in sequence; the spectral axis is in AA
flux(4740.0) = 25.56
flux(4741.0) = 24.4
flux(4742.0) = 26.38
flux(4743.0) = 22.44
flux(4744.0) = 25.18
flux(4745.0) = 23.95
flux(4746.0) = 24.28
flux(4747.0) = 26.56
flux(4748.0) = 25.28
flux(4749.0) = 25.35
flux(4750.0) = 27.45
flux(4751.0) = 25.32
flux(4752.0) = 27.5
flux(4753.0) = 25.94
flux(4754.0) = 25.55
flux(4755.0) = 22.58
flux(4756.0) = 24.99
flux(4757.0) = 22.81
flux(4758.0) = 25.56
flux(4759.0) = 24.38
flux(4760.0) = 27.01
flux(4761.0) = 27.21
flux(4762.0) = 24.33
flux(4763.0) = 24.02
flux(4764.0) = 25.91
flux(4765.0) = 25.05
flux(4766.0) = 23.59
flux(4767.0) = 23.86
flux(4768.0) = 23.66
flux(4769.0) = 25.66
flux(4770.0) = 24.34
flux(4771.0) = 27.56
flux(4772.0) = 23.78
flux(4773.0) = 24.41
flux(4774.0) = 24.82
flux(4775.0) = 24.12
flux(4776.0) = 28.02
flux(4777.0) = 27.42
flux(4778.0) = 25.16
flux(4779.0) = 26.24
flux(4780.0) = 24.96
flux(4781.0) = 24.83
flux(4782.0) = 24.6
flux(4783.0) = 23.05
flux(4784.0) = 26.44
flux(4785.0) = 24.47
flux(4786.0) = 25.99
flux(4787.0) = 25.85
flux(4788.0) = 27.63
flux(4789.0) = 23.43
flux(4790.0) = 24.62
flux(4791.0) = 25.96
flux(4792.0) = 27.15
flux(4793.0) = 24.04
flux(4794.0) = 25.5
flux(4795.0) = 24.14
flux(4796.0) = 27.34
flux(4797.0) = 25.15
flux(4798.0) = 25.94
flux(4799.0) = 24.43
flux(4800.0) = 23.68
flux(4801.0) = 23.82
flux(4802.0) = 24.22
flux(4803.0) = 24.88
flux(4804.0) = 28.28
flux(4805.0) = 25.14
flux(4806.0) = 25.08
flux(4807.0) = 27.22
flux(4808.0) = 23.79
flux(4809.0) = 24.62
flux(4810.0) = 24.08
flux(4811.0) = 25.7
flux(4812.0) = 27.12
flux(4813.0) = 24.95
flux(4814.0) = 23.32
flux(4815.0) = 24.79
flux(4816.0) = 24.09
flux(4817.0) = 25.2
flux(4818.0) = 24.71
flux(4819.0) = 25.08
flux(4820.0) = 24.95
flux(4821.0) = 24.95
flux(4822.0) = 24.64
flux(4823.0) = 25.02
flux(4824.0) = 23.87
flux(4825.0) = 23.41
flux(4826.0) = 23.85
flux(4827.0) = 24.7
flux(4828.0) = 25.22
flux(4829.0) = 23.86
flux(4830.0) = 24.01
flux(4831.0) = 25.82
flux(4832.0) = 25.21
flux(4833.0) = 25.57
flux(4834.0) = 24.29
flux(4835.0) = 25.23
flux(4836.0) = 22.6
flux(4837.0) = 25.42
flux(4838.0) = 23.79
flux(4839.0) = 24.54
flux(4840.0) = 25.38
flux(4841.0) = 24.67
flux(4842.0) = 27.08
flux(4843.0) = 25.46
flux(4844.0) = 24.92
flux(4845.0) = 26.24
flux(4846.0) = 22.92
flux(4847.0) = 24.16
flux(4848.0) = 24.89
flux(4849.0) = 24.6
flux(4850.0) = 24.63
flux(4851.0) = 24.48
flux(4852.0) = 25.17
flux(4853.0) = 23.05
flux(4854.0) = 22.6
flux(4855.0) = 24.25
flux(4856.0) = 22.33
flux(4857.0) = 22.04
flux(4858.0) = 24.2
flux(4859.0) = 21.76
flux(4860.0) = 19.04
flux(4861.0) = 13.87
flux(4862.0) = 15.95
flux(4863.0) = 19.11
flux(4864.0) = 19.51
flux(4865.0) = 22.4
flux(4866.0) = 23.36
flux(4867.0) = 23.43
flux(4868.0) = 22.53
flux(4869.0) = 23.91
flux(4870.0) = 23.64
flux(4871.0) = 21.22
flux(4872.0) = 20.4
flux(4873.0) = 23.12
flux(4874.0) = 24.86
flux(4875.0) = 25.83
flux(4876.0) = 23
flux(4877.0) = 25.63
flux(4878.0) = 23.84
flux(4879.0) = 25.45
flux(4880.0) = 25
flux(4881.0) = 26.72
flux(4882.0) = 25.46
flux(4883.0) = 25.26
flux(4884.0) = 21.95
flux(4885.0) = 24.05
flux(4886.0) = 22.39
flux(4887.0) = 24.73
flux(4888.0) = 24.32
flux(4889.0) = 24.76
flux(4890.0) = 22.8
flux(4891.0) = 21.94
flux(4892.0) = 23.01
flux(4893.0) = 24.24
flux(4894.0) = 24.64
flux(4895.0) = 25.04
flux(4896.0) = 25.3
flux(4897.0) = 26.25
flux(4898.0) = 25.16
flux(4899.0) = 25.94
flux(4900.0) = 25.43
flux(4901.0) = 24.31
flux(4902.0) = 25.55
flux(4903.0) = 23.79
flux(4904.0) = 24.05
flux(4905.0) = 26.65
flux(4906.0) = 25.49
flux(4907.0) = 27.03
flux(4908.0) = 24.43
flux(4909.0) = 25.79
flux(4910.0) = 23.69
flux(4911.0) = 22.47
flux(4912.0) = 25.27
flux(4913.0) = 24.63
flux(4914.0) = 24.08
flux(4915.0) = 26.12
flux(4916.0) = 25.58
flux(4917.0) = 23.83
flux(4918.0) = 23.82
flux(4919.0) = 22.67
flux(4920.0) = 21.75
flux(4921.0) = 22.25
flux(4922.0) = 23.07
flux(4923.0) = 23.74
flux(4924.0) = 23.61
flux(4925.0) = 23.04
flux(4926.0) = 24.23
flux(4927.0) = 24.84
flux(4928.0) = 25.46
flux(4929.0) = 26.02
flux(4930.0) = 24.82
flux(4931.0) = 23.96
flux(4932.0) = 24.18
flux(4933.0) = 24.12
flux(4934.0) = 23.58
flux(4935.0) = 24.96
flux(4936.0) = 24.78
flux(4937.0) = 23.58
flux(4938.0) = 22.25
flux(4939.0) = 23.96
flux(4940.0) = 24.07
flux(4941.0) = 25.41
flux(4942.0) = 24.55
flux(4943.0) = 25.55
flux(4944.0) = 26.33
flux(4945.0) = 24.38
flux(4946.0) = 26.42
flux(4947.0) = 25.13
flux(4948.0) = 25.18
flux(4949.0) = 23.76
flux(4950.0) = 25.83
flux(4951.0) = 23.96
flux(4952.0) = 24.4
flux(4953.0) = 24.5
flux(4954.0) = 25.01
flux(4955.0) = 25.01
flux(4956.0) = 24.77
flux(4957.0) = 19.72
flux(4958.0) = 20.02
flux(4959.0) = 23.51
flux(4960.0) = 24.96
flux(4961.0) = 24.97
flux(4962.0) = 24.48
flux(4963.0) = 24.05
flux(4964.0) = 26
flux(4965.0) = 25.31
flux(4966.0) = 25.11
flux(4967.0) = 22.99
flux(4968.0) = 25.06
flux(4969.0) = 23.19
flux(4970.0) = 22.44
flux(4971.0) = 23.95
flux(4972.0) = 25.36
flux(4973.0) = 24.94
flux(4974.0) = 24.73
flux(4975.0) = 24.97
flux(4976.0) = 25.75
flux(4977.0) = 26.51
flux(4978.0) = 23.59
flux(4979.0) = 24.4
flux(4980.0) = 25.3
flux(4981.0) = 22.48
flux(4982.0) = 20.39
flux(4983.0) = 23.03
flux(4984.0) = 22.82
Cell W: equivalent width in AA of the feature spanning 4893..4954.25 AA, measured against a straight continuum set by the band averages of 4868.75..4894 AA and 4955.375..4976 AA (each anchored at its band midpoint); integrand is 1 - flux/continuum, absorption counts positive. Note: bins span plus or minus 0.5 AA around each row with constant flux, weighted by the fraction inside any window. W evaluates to -1.49 AA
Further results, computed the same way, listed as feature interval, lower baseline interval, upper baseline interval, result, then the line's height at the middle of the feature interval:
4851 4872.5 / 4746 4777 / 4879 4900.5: 2.6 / 24.7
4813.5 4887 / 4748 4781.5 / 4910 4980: 3.1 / 24.8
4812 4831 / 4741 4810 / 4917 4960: 0.2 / 24.9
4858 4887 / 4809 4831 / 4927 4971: 2.2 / 24.5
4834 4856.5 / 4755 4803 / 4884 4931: 0.2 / 24.7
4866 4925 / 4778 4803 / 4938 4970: 1.1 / 24.6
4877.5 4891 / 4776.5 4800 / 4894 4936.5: 0.3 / 24.7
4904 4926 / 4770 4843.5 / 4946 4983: 0.2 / 24.5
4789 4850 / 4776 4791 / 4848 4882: -1.6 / 24.3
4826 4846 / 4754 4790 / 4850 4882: -1.2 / 23.5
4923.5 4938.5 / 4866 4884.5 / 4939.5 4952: 0.3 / 24.8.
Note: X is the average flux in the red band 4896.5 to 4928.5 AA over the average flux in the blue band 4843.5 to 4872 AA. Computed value 1.1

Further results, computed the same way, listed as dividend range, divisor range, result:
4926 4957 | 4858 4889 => 1.08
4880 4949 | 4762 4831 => 0.98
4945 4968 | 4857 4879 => 1.11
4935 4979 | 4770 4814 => 0.97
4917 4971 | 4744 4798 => 0.96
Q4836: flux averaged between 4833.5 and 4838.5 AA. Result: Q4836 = 24.3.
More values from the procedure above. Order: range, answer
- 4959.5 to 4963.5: 24.6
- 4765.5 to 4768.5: 23.7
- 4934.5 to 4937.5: 24.4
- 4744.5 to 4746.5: 24.1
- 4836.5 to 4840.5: 24.8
